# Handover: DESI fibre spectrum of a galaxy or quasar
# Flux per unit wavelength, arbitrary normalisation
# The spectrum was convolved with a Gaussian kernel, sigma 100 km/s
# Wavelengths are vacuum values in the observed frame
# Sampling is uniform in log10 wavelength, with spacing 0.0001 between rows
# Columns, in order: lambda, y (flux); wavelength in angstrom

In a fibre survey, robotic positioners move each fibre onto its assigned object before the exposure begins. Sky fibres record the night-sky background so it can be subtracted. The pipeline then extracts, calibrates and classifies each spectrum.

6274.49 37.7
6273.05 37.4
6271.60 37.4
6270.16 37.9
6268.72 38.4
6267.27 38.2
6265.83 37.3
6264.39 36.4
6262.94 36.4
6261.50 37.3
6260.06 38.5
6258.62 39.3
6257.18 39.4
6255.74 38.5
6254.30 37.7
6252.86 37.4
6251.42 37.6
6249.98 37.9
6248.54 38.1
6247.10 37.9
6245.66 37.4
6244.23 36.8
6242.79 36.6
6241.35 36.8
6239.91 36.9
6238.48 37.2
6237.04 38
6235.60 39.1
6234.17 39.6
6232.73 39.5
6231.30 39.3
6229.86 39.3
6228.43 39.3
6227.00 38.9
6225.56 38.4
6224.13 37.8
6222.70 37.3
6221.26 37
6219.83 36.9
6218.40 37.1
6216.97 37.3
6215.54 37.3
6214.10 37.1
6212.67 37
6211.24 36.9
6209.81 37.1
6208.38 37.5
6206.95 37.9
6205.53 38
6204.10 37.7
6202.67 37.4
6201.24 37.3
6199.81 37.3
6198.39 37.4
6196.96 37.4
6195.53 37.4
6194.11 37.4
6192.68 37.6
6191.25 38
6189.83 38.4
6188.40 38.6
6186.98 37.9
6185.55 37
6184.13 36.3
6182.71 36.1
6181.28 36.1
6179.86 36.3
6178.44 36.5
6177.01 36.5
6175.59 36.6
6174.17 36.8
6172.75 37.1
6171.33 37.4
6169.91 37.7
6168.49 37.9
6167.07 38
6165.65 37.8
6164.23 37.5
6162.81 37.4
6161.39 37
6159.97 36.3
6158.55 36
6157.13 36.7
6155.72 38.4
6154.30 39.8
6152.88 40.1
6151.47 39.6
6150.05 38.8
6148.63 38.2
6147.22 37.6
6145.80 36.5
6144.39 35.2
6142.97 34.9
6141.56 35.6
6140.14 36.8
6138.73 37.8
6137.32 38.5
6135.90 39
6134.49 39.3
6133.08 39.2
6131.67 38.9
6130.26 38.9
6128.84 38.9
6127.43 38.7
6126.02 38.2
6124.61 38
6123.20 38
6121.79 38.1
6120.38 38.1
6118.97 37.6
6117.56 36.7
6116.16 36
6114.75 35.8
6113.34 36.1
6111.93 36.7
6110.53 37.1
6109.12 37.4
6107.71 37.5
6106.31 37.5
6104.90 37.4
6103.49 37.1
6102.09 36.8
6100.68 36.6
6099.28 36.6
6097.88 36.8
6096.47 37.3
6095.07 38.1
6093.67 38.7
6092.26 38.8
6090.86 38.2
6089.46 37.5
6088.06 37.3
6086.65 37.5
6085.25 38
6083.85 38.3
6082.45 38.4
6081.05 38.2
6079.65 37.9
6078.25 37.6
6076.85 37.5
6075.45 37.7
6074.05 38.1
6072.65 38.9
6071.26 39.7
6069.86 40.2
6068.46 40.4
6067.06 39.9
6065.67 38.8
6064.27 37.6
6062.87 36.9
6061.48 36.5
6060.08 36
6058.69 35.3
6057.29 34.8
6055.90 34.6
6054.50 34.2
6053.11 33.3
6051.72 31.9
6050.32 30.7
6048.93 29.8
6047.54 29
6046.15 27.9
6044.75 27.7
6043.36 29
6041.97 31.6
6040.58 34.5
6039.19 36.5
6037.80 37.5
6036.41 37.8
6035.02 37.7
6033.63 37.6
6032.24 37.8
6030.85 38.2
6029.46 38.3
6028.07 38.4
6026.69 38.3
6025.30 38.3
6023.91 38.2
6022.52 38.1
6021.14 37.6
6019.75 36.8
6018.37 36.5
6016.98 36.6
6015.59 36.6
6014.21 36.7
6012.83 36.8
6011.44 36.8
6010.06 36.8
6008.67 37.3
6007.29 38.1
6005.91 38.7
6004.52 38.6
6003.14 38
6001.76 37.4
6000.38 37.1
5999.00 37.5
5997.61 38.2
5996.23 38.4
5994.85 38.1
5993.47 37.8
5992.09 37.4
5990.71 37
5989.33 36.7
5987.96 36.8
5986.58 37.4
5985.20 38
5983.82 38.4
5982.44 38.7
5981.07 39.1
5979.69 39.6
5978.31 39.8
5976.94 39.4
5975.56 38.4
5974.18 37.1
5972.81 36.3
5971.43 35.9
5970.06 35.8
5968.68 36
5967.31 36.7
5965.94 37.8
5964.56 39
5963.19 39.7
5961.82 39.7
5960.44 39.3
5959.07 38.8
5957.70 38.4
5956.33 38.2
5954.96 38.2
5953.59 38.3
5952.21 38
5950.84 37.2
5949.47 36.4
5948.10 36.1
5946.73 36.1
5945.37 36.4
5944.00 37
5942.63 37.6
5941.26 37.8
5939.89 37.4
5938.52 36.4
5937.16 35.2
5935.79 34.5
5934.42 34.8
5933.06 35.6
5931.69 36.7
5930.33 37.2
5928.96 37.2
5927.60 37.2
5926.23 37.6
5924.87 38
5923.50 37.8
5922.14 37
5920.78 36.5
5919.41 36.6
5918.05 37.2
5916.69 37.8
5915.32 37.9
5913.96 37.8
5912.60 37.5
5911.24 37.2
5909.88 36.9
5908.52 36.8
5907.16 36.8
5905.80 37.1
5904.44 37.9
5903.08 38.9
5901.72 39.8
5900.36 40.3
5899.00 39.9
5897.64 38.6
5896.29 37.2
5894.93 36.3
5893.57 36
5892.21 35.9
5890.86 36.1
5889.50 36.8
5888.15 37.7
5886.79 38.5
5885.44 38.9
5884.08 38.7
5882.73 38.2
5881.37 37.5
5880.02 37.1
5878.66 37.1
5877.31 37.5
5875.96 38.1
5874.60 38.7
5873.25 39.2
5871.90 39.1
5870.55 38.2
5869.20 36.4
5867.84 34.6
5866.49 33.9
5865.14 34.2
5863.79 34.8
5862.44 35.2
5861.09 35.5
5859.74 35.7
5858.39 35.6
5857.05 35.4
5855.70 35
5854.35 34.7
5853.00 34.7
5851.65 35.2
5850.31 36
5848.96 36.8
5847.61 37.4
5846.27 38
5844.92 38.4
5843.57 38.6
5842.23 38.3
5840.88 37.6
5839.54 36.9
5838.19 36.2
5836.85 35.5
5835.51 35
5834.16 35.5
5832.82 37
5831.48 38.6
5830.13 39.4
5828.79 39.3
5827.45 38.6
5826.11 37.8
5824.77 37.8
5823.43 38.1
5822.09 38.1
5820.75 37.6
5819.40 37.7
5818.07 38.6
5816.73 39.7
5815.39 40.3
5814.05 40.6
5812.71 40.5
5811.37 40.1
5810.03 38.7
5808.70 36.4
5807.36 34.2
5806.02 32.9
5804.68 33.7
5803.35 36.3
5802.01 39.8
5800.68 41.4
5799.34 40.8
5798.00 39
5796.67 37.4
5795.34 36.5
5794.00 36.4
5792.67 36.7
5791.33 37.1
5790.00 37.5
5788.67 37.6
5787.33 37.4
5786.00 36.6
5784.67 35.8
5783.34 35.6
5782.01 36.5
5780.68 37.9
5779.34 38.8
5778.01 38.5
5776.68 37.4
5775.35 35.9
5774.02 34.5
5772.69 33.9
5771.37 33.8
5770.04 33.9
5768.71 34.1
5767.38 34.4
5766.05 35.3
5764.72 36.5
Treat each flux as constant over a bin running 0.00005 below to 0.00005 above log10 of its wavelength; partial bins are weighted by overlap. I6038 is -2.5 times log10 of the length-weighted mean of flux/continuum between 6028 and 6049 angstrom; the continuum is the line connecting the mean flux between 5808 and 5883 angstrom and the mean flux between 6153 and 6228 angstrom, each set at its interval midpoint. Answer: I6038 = 0.091 mag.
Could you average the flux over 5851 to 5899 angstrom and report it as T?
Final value 36.7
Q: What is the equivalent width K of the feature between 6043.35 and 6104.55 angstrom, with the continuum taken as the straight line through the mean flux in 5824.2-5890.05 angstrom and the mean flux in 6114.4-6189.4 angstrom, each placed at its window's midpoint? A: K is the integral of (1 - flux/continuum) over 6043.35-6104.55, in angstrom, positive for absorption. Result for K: 1.8 angstrom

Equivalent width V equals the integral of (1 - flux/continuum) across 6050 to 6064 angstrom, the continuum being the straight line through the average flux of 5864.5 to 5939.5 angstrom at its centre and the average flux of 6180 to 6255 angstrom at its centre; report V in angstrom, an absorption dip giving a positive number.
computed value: 1.1 angstrom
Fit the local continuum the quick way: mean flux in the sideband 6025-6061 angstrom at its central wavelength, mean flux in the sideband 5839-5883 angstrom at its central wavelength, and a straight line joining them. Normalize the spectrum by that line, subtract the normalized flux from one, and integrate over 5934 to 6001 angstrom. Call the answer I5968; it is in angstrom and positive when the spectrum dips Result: -4.2 angstrom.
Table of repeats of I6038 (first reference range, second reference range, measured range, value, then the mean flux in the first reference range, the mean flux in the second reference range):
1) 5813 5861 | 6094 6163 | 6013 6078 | 0.04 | 37.3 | 37.6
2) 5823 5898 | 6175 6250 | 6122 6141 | -0.03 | 36.9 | 37.6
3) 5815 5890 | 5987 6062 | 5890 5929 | -0.02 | 37.2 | 36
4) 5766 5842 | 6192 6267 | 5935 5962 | 0.00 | 37.2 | 37.7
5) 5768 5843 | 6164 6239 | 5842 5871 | 0.04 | 37.3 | 37.6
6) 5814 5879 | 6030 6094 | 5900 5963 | -0.02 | 37.1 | 36.1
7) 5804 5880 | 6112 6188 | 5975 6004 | -0.02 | 37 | 37.5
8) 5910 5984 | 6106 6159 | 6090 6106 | 0.00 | 37.4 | 37.7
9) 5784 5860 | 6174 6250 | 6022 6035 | -0.02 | 37.4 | 37.5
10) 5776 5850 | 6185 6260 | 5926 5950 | 0.04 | 37.6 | 37.8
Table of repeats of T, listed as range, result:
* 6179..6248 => 37.6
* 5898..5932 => 37.7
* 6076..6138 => 37.7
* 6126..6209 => 37.6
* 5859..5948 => 37.1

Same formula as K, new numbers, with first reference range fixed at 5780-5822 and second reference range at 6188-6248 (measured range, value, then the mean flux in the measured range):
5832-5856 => 0.7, 36.5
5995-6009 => -0.1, 38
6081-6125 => 0.3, 37.4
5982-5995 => 0.0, 37.6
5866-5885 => 0.1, 37.5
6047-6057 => 1.5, 32.1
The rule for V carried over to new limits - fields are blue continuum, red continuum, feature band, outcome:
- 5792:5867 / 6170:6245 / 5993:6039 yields -0.4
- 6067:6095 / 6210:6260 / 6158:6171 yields 0.3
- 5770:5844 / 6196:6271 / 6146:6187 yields 0.3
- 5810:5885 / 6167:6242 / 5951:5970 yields -0.4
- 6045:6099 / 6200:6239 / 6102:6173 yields -1.0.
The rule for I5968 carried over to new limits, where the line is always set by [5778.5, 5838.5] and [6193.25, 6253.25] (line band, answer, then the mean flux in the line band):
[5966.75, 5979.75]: 0.1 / 37.4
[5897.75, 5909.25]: -0.2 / 38.4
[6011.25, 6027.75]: 0.2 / 37.3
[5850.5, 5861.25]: 0.7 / 35.3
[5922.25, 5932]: 0.1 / 37.4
